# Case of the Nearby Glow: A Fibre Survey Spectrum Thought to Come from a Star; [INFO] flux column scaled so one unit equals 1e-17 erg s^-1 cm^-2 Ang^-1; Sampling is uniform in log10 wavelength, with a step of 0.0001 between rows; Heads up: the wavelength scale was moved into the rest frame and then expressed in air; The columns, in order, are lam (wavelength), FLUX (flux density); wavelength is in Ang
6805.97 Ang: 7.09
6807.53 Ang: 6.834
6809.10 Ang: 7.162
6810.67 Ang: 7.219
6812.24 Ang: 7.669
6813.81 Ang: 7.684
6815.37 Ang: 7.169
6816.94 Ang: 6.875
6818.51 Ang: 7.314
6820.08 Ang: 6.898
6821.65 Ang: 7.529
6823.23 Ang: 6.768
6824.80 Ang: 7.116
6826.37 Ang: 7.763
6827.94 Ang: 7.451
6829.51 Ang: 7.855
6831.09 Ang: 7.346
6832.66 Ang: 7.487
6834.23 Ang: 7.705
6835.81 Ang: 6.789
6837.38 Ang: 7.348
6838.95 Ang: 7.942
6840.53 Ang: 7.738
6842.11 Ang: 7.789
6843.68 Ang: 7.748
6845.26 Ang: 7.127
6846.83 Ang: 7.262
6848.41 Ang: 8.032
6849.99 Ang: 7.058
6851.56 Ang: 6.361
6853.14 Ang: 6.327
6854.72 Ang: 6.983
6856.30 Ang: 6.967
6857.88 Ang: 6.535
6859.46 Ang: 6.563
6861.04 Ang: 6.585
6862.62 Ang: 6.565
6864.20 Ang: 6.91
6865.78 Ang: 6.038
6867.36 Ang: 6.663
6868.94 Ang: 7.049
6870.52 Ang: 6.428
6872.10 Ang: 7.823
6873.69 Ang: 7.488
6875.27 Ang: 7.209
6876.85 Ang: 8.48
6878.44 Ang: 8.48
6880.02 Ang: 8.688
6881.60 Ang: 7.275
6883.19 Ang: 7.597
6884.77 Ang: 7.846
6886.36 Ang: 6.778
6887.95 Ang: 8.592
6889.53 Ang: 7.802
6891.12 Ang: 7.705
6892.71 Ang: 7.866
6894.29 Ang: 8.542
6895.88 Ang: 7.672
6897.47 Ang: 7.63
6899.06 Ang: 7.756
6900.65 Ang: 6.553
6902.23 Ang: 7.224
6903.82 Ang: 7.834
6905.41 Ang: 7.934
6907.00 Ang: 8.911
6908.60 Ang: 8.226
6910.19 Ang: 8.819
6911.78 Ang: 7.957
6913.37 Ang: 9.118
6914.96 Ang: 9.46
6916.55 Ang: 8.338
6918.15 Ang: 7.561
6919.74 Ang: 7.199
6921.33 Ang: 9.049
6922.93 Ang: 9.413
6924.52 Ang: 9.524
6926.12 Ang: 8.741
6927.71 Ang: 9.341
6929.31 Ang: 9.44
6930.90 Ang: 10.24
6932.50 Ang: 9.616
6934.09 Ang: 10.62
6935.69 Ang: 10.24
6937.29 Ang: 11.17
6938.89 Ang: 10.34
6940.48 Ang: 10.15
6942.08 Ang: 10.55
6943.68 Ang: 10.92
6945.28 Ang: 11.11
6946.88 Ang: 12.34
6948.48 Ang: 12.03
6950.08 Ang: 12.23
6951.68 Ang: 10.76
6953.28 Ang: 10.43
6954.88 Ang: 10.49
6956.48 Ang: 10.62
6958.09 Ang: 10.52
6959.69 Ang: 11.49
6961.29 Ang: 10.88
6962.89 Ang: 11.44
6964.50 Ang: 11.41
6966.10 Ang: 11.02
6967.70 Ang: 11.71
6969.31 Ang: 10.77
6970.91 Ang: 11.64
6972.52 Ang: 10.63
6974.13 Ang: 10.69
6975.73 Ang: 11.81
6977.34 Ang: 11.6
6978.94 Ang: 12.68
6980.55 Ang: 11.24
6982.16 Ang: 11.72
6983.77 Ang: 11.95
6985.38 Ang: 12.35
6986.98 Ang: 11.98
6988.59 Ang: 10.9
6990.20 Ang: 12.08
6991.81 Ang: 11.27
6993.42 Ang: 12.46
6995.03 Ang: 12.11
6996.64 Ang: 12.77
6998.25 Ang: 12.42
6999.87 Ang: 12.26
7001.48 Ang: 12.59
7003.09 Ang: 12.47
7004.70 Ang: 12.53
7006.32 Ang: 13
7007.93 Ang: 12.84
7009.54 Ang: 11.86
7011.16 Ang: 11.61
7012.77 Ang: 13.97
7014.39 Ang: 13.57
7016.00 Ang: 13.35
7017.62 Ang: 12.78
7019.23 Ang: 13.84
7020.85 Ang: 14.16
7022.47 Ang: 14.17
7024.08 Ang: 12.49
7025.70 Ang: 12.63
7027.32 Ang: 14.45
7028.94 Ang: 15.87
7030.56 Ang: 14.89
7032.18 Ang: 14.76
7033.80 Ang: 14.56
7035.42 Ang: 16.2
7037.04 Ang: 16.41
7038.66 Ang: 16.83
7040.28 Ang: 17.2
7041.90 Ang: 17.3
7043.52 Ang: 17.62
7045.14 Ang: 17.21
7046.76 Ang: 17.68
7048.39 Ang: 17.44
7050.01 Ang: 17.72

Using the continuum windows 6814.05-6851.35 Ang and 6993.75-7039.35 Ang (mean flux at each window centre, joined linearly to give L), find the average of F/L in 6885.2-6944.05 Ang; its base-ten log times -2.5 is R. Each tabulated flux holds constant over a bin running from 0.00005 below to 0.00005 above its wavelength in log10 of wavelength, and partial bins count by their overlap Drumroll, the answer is 0.16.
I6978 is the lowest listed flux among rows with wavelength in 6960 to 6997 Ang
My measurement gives 10.63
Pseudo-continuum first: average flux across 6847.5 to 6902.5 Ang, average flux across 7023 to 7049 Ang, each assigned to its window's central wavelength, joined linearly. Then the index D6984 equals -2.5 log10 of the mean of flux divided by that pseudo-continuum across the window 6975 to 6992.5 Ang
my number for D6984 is 0.11 mag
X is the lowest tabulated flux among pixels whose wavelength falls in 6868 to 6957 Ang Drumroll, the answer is 6.428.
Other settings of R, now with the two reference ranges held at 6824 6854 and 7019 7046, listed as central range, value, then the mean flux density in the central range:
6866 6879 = 0.19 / 7.37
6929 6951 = 0.07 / 10.8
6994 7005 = 0.13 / 12.4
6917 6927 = 0.25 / 8.58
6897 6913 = 0.26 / 7.92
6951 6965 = 0.13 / 10.9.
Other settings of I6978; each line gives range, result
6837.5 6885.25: 6.038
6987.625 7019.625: 10.9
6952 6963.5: 10.43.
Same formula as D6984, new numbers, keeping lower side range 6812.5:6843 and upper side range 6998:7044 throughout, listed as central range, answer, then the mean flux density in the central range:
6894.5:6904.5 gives 0.299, 7.51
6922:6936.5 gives 0.131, 9.68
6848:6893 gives 0.221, 7.25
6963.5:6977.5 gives 0.102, 11.2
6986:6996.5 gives 0.103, 11.9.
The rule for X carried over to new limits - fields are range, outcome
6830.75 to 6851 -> 6.789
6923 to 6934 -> 8.741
